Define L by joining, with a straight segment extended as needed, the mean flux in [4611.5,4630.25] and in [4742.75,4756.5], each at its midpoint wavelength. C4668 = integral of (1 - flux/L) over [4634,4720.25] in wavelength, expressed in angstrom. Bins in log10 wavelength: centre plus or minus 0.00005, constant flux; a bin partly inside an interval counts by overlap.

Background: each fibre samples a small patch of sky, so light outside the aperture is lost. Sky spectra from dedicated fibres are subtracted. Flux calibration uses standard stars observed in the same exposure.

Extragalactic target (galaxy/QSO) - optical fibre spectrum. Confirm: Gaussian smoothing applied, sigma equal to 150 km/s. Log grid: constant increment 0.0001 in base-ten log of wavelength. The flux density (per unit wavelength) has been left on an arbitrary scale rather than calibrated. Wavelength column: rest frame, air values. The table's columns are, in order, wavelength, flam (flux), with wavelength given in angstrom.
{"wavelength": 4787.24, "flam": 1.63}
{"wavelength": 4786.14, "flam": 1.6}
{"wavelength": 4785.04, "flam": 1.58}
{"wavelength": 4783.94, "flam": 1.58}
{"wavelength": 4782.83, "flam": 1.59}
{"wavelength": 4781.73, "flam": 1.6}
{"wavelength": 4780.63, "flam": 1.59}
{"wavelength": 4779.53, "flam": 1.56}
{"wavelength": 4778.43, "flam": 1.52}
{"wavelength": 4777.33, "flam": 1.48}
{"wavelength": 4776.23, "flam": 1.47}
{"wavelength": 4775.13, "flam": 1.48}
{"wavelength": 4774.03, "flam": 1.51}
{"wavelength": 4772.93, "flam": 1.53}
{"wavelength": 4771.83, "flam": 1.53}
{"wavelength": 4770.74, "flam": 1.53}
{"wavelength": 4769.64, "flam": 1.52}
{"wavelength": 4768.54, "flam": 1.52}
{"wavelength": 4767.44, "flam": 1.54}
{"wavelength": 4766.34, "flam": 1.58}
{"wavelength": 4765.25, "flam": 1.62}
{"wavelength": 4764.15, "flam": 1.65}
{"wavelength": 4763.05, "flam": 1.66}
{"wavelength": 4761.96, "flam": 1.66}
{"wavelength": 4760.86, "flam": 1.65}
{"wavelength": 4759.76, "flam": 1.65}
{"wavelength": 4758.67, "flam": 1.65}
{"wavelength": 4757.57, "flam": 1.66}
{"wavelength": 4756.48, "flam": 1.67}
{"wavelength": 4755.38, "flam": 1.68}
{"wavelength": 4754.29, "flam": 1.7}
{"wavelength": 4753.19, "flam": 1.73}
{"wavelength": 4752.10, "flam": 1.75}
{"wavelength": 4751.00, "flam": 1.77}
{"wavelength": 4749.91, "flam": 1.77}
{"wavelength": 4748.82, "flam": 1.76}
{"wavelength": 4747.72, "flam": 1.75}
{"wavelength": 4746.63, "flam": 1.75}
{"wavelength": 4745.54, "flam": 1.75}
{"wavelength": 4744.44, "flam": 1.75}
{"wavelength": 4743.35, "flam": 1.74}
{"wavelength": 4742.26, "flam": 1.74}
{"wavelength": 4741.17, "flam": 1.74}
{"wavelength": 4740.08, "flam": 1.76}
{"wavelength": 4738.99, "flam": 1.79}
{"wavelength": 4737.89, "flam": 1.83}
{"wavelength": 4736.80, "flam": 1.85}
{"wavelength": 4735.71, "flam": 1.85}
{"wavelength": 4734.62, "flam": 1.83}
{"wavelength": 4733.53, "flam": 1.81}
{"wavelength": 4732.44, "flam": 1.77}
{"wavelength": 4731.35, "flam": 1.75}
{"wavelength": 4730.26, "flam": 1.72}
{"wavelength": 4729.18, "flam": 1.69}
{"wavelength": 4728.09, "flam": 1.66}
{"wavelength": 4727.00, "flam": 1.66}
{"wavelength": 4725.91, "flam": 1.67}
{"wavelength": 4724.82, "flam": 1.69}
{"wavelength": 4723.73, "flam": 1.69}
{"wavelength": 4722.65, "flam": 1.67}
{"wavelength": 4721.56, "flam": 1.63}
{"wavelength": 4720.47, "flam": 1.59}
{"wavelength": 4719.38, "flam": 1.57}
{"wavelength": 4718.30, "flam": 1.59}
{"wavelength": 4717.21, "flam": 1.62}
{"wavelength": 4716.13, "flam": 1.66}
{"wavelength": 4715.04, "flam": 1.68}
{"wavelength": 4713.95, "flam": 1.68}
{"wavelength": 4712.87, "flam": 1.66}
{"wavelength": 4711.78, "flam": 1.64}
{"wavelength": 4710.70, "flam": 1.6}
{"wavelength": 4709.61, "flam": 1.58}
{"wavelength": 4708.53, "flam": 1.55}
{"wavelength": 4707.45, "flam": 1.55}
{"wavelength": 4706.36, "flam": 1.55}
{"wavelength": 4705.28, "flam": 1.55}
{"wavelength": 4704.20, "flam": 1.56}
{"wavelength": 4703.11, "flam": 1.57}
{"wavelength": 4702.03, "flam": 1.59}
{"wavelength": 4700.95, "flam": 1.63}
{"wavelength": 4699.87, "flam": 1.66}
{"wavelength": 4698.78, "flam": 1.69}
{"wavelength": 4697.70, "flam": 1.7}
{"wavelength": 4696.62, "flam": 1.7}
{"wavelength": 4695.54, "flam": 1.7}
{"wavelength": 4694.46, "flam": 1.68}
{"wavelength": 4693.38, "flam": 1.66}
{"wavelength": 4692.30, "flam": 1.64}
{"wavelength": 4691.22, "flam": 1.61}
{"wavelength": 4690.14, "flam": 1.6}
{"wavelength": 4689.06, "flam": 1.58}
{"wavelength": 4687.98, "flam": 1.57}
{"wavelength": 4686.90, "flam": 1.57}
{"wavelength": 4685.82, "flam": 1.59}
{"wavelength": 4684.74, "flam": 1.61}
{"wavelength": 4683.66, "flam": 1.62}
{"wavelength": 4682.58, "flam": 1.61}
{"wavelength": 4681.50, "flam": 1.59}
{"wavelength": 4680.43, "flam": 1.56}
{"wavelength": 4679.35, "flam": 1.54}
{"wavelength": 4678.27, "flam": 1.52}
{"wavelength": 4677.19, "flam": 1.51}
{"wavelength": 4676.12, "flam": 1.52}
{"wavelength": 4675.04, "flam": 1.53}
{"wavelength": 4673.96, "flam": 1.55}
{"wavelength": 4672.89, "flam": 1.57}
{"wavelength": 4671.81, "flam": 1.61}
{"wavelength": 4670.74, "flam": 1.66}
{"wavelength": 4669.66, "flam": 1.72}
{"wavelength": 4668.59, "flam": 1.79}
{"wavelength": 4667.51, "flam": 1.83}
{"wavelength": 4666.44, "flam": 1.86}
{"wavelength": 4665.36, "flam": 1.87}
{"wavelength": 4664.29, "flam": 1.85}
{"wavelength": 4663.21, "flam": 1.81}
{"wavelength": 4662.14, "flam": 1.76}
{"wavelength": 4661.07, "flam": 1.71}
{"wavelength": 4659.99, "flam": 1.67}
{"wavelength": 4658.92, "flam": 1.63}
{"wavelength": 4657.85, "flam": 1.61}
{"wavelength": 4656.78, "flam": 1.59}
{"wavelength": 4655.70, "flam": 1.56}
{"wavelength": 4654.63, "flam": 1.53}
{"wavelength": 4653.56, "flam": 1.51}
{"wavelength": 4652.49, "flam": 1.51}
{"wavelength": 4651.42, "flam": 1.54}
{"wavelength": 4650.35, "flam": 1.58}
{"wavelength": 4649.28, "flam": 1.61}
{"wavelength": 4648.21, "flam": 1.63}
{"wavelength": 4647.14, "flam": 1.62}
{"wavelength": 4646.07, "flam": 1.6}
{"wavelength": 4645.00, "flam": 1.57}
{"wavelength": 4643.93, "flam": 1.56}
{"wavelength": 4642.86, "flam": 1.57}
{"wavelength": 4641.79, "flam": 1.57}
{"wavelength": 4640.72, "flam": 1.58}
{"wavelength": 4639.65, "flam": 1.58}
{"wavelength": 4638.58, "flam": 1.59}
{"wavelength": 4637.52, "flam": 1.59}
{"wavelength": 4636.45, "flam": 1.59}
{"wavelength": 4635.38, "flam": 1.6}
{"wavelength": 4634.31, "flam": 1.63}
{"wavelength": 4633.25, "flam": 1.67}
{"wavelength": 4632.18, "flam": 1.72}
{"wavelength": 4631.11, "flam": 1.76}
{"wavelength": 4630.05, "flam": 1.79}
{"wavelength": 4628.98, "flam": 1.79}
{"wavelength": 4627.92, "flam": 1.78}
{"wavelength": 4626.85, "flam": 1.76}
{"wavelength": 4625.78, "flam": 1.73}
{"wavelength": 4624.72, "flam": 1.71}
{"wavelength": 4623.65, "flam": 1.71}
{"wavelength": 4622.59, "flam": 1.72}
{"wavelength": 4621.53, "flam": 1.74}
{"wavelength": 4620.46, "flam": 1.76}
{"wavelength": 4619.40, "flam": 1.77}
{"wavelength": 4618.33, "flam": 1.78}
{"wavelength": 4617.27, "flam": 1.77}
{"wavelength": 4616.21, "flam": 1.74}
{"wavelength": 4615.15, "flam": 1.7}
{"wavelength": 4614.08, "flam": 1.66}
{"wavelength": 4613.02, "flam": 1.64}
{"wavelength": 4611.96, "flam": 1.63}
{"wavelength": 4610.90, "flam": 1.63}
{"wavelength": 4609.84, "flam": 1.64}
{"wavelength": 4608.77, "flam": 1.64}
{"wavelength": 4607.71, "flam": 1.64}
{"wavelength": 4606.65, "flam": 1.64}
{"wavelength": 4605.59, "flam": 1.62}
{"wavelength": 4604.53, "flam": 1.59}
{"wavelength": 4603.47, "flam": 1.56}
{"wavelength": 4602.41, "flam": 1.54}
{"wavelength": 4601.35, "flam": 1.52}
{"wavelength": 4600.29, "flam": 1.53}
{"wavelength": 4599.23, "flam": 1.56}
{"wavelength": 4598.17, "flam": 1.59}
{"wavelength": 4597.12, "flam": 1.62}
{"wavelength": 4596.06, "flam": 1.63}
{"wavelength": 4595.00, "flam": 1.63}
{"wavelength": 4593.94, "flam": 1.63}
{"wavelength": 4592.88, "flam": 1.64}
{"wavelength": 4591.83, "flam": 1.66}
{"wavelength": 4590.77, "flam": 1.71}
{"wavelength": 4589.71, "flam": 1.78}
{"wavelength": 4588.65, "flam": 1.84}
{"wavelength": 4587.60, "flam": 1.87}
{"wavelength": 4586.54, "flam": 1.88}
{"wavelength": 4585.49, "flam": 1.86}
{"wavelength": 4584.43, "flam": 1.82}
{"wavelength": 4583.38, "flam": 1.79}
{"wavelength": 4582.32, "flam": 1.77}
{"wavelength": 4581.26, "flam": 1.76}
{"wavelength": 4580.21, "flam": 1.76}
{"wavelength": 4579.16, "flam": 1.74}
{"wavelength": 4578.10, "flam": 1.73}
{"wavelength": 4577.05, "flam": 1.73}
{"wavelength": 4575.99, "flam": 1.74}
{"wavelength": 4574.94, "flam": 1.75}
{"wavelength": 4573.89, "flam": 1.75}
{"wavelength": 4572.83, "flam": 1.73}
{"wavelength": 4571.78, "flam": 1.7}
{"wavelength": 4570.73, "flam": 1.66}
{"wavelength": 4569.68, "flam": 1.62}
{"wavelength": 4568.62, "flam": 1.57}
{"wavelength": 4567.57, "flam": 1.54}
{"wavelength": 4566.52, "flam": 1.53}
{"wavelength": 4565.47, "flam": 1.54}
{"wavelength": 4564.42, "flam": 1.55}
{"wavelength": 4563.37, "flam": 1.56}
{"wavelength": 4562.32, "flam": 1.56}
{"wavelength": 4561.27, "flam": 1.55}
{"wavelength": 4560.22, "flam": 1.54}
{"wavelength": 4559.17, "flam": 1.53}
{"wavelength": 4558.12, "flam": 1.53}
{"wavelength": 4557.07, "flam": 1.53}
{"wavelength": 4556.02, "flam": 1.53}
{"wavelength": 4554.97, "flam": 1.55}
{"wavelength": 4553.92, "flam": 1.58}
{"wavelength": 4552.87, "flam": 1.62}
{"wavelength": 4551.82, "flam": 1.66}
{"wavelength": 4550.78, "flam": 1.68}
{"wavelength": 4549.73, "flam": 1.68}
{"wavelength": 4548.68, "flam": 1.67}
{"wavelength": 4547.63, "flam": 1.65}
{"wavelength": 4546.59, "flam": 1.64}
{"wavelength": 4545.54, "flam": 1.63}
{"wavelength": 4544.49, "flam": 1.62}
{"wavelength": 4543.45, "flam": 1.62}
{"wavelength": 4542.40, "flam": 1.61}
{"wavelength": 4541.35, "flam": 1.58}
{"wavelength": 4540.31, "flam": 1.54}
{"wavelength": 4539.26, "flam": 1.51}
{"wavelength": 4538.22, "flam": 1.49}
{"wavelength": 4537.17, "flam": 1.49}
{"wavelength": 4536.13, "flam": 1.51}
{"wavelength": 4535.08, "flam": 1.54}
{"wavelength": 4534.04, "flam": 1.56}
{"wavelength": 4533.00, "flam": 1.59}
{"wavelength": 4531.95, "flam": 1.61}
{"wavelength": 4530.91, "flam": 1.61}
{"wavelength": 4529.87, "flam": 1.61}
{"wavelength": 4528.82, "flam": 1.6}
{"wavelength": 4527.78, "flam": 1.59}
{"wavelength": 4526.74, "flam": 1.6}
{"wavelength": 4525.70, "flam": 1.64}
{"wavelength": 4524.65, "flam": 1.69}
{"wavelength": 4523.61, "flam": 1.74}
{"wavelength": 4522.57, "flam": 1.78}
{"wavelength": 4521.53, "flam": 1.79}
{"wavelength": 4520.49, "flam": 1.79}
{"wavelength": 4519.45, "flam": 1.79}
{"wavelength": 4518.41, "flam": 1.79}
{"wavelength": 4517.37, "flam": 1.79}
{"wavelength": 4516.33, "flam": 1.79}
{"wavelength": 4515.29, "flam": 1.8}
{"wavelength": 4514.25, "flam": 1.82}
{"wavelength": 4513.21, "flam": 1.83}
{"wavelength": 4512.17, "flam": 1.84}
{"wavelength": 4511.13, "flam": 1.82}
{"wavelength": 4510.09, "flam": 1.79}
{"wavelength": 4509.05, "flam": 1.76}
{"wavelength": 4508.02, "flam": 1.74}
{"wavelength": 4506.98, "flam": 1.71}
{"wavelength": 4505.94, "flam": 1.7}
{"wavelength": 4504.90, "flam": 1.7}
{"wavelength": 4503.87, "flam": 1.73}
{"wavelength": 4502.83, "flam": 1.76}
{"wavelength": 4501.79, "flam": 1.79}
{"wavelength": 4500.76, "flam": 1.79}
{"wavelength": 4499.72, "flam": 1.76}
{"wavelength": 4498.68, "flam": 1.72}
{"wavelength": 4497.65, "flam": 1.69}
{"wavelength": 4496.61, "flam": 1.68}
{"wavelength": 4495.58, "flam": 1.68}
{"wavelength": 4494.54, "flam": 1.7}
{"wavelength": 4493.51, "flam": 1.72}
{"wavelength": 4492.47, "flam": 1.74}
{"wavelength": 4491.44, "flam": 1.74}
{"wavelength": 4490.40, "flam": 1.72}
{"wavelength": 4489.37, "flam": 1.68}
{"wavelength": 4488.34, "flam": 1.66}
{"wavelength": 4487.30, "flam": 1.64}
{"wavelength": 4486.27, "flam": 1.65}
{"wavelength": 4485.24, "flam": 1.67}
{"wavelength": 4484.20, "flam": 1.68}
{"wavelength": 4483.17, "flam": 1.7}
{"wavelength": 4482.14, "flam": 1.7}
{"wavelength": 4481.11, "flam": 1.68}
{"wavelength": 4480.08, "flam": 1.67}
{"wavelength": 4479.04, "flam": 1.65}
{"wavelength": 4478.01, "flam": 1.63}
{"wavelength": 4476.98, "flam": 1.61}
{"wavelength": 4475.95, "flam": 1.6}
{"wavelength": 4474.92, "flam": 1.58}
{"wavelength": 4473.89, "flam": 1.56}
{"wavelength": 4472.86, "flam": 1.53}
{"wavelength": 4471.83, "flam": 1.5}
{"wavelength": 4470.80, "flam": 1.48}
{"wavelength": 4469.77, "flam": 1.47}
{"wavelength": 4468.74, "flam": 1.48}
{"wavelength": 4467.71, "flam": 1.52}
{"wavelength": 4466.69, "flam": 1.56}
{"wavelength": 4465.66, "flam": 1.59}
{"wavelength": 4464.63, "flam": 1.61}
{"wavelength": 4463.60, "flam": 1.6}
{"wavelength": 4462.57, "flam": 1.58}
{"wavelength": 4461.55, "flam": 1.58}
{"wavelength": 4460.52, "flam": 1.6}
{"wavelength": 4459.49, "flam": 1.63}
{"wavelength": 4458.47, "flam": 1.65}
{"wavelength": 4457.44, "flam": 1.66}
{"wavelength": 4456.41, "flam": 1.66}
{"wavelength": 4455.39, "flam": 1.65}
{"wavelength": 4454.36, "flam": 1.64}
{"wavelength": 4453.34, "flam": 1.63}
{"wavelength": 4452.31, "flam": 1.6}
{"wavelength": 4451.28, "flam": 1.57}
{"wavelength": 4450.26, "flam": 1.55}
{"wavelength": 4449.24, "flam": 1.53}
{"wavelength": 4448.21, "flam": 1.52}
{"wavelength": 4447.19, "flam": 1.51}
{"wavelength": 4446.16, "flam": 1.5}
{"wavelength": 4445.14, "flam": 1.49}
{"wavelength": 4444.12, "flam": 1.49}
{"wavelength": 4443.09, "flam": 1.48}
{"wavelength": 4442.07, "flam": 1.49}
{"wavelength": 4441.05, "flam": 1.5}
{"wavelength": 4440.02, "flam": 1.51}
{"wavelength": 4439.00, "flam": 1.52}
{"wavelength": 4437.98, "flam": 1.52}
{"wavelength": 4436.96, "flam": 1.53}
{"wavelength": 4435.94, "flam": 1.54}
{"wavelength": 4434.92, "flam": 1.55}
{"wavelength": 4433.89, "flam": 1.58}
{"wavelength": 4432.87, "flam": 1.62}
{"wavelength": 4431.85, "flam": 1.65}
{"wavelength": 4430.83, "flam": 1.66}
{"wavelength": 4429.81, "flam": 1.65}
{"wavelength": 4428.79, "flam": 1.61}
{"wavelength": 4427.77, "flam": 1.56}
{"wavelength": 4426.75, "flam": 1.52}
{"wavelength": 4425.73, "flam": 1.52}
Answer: 5.7 angstrom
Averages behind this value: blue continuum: 1.73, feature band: 1.62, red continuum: 1.74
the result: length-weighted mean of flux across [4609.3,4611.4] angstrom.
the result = 1.63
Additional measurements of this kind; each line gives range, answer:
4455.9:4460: 1.65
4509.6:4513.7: 1.82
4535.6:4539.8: 1.5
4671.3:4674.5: 1.58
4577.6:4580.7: 1.74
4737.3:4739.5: 1.8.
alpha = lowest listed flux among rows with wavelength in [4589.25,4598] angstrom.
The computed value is 1.62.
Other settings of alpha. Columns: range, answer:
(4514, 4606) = 1.49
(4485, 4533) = 1.59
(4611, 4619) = 1.63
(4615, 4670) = 1.51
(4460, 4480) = 1.47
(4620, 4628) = 1.71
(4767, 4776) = 1.48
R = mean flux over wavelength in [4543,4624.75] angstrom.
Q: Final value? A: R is 1.66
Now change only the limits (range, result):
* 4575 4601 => 1.72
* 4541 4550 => 1.63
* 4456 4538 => 1.67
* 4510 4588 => 1.66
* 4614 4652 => 1.67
